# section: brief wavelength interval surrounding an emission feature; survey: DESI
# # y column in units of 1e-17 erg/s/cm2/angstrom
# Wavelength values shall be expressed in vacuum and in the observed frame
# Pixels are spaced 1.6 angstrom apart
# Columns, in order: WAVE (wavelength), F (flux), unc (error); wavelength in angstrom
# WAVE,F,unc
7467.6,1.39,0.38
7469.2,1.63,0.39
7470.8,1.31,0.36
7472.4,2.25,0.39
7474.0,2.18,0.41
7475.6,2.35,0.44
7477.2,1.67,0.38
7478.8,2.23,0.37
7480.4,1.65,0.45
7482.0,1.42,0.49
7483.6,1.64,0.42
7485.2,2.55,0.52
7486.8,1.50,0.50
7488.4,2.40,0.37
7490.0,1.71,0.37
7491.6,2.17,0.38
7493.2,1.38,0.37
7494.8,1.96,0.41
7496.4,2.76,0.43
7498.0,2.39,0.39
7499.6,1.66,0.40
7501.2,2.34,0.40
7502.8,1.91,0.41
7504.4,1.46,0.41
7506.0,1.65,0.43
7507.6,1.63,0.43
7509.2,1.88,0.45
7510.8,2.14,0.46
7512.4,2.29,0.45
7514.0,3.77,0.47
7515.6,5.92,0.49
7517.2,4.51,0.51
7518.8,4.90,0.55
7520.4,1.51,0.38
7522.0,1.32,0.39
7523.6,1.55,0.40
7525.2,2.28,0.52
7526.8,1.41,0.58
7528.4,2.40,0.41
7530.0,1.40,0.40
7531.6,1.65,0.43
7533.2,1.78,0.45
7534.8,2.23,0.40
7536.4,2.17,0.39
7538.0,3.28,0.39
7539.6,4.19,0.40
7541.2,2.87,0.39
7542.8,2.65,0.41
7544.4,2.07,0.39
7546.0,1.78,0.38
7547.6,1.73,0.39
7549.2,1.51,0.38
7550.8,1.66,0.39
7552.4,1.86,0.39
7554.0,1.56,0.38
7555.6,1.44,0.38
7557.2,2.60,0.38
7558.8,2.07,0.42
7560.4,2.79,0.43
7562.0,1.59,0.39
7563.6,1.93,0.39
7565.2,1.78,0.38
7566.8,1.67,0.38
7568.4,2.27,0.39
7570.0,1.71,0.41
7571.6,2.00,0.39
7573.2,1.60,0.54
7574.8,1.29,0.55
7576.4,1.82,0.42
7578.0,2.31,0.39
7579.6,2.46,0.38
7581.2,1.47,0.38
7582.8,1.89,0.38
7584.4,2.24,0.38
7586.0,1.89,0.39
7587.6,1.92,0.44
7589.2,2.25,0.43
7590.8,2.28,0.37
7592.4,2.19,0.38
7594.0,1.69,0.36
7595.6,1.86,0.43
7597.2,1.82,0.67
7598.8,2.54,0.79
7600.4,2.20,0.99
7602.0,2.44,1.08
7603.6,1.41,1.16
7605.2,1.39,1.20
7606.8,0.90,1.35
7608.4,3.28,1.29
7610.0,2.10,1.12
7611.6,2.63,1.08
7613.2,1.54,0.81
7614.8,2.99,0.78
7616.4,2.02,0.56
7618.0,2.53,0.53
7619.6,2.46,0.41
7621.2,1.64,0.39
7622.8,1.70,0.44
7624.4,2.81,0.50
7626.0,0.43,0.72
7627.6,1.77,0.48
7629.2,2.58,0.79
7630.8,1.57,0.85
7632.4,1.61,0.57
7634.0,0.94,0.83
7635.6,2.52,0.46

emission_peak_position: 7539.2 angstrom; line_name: [N II]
